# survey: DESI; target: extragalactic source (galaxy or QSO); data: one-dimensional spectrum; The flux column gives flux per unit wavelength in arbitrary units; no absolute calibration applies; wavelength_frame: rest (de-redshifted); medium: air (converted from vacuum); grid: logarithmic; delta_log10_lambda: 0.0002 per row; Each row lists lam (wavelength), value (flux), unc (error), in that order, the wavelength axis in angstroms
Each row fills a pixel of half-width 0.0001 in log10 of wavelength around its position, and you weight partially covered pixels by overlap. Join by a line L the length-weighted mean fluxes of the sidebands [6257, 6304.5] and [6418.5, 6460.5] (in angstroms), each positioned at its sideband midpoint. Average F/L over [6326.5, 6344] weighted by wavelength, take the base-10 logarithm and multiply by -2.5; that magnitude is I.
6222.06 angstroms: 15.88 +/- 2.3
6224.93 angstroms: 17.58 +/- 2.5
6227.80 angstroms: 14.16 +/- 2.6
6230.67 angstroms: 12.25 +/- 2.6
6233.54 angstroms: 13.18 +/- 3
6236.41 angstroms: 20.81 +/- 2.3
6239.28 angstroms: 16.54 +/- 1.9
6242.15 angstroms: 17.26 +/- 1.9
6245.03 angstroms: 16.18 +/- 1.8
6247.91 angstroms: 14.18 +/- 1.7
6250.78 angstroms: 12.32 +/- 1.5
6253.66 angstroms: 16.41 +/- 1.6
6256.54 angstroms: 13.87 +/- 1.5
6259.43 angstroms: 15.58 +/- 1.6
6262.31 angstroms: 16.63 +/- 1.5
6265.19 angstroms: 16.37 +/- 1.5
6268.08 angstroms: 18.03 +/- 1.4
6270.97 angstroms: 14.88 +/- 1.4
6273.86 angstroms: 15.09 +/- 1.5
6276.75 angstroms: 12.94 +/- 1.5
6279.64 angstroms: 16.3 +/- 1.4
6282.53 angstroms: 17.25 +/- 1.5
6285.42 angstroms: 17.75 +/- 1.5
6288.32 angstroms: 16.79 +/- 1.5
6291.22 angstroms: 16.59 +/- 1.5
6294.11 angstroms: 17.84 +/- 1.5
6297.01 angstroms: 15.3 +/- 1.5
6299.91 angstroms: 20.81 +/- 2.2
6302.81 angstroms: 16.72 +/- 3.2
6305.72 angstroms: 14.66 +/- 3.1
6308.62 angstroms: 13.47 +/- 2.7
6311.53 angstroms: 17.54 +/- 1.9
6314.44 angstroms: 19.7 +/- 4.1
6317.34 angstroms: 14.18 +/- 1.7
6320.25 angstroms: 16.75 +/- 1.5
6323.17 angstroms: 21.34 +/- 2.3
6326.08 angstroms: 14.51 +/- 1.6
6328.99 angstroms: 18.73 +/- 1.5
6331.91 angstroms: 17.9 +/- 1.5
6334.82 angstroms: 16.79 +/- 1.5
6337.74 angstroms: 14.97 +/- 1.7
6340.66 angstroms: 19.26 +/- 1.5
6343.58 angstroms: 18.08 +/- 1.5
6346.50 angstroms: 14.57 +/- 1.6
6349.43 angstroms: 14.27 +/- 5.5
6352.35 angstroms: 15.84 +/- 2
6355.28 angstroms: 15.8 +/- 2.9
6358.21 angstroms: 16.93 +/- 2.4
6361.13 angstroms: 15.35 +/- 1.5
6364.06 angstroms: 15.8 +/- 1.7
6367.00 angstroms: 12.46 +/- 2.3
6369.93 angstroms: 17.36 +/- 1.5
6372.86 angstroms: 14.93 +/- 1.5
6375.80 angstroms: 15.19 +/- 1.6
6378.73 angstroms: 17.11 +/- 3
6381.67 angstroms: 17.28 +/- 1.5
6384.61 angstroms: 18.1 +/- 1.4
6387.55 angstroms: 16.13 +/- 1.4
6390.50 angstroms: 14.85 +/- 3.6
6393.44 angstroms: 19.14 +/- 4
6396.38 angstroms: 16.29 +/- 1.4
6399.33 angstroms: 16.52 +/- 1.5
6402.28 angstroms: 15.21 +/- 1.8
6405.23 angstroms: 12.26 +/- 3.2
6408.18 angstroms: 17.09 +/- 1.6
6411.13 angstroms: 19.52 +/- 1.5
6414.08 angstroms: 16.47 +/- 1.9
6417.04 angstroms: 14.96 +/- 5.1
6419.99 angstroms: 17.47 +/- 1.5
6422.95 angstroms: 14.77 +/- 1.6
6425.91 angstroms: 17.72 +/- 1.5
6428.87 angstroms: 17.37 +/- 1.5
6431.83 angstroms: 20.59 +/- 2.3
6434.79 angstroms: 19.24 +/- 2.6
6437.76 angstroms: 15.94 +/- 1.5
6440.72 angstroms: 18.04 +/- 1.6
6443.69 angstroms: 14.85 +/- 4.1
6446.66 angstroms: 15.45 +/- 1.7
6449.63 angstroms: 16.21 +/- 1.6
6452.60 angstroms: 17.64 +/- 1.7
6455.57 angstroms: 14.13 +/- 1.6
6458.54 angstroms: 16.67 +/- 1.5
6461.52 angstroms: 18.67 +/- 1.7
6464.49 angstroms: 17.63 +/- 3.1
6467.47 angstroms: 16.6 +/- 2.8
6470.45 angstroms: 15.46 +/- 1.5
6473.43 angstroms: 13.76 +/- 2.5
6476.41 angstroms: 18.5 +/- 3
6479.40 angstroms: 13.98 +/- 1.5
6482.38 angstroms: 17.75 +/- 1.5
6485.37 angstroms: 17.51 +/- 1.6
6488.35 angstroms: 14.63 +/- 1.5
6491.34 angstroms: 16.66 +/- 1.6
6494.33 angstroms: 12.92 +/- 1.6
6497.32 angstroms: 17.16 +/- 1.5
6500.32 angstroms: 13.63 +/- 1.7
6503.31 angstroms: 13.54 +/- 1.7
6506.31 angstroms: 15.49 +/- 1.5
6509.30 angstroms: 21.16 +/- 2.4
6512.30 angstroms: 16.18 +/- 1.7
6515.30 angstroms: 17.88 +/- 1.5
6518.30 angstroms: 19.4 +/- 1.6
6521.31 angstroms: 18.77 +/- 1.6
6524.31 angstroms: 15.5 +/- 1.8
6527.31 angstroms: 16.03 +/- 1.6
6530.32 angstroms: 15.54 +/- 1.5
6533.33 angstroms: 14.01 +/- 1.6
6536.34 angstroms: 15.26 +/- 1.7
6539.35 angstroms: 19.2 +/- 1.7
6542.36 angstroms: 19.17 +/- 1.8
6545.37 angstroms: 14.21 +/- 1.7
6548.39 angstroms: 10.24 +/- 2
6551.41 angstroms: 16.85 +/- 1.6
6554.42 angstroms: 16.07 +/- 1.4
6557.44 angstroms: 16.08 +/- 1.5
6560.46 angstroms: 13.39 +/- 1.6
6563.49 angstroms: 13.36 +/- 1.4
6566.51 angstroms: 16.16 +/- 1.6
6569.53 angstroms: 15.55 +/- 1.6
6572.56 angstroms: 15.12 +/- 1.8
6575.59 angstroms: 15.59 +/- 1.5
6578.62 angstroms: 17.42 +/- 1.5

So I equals -0.05 mag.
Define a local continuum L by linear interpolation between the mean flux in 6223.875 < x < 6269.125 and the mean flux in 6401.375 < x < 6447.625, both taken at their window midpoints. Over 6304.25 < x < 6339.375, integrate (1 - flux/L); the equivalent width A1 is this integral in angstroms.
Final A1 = -1.3 angstroms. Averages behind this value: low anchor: 15.7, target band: 16.7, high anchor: 16.7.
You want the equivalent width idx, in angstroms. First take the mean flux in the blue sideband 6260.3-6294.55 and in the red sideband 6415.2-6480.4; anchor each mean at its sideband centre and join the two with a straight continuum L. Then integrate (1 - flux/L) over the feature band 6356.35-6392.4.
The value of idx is 1.1 angstroms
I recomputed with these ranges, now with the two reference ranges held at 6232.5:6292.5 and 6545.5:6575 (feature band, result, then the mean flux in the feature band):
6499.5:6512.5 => -0.08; 16.1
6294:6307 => -0.08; 17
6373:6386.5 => -0.08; 16.7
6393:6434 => -0.10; 16.8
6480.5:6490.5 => -0.10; 16.5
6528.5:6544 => -0.12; 16.6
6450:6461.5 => -0.09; 16.5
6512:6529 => -0.16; 17.4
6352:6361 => -0.04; 16.1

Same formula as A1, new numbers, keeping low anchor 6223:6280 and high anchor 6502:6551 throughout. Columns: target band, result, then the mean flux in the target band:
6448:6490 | -0.46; 16.4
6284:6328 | -3.55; 16.9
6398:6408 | 0.65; 14.9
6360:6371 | 0.49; 15.2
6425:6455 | -2.05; 17.2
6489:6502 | 0.98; 15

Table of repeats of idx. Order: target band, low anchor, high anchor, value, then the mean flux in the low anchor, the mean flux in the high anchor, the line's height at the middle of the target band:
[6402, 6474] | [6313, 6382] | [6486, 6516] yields -2.1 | 16.4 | 15.9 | 16.1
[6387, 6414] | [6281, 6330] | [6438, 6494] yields 0.4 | 17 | 16.3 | 16.6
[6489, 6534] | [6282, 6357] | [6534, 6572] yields -1.7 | 16.8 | 15.4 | 15.7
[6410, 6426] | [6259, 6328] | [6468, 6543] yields -0.2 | 16.6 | 16.3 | 16.4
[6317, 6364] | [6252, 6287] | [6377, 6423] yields -1.1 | 15.9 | 16.5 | 16.2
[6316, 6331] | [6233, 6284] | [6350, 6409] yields -1.2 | 15.8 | 15.9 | 15.9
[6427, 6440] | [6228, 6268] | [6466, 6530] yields -1.7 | 15.6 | 16.3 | 16.1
